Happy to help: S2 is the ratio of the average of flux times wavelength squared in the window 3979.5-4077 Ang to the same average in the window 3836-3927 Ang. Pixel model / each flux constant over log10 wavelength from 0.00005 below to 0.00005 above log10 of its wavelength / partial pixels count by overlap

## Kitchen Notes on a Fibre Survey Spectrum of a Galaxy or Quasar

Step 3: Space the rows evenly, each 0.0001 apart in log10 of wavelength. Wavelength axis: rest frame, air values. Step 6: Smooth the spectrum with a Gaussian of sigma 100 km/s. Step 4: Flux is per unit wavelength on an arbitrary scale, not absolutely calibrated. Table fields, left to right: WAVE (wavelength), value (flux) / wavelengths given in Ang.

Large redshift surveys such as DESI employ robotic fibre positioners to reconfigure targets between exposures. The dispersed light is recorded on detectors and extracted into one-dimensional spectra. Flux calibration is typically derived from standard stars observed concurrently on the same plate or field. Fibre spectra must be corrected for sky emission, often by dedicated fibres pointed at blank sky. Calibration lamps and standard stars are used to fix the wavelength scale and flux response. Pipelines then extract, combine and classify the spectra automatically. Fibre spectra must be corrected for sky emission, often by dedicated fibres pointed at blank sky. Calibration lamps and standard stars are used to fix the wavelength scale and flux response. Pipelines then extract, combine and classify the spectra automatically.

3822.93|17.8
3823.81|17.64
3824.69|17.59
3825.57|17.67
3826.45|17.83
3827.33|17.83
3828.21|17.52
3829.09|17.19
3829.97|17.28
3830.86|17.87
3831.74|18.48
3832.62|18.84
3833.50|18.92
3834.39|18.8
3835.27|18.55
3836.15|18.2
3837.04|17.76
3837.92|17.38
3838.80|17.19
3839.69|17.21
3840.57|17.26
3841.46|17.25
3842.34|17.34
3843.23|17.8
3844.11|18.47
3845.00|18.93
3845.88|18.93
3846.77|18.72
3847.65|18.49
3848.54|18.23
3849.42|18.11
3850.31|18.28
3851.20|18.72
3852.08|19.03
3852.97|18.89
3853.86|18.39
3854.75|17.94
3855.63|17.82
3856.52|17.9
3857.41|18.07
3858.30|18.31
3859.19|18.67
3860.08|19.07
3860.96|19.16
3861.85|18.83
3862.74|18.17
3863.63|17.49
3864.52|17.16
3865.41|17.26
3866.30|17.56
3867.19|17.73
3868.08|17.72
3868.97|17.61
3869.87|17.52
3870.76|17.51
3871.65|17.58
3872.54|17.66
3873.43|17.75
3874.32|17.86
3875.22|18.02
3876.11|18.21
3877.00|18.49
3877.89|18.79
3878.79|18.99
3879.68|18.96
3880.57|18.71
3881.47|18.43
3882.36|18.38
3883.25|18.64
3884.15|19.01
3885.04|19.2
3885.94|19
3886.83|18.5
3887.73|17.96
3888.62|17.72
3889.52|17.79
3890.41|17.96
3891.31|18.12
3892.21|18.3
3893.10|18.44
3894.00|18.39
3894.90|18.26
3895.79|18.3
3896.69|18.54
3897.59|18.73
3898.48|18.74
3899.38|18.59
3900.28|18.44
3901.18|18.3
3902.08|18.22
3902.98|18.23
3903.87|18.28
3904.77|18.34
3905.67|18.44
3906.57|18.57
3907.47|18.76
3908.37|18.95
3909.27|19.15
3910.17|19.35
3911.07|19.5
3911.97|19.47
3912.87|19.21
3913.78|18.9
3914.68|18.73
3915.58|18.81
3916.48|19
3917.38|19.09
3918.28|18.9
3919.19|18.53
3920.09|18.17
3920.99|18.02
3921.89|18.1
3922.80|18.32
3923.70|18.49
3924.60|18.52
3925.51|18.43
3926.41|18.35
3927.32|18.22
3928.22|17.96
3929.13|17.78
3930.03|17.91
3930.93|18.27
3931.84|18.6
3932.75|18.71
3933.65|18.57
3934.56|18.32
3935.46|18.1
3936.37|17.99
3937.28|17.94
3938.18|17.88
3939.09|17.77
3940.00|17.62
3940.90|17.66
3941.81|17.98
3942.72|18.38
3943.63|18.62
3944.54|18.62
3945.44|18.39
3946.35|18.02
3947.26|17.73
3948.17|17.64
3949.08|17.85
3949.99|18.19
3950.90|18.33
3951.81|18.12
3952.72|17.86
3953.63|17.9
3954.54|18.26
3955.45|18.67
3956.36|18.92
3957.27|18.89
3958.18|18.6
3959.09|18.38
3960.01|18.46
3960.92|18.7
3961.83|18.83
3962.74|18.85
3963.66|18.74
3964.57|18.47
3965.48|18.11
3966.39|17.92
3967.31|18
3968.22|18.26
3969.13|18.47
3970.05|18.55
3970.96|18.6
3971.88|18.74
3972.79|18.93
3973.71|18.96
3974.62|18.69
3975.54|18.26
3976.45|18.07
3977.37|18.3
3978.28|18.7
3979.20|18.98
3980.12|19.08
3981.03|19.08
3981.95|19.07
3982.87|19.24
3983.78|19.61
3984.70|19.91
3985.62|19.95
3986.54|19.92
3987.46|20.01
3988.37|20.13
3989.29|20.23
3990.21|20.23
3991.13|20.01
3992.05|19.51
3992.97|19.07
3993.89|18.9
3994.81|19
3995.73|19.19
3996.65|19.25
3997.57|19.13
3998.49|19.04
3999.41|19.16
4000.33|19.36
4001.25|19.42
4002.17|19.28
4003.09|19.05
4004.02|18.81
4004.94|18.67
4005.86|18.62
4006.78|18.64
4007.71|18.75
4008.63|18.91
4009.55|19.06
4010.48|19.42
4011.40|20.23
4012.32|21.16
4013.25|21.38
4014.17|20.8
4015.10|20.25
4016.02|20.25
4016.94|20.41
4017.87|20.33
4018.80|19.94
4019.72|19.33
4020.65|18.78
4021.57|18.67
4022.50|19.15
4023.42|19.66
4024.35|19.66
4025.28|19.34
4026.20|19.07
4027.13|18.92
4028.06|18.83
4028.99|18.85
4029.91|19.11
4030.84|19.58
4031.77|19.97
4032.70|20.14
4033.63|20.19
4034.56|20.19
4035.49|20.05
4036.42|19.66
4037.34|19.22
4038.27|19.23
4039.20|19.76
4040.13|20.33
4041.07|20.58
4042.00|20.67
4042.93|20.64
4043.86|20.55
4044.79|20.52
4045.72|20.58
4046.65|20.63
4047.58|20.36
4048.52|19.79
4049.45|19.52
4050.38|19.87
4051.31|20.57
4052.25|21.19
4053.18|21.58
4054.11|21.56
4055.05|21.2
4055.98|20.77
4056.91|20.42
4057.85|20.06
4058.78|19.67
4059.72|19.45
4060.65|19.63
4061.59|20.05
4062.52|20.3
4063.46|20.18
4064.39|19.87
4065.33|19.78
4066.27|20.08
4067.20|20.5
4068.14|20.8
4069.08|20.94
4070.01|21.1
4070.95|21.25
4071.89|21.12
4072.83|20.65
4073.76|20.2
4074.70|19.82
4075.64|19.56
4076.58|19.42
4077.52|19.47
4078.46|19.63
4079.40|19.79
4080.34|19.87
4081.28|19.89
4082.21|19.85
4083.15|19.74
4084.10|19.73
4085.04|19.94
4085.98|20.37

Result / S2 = 1.17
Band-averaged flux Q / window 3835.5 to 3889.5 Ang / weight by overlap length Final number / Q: 18.2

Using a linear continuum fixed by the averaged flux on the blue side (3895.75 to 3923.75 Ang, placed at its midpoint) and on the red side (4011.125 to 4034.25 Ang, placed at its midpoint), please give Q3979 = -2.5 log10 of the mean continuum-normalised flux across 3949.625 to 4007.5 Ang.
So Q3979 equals 0.02 mag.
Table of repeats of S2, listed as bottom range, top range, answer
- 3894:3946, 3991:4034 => 1.10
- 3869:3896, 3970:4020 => 1.12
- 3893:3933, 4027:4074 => 1.17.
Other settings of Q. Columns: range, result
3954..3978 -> 18.5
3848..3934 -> 18.4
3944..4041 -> 19.1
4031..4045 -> 20.1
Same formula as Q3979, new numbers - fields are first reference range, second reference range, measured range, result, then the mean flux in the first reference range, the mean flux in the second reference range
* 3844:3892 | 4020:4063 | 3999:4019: 0.001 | 18.3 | 20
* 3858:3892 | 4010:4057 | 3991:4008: 0.032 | 18.2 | 20.1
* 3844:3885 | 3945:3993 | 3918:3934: 0.014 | 18.3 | 18.8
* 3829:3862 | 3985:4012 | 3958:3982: 0.033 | 18.2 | 19.4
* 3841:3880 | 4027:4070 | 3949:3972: 0.047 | 18.2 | 20.2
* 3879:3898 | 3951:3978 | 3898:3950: 0.003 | 18.5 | 18.5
